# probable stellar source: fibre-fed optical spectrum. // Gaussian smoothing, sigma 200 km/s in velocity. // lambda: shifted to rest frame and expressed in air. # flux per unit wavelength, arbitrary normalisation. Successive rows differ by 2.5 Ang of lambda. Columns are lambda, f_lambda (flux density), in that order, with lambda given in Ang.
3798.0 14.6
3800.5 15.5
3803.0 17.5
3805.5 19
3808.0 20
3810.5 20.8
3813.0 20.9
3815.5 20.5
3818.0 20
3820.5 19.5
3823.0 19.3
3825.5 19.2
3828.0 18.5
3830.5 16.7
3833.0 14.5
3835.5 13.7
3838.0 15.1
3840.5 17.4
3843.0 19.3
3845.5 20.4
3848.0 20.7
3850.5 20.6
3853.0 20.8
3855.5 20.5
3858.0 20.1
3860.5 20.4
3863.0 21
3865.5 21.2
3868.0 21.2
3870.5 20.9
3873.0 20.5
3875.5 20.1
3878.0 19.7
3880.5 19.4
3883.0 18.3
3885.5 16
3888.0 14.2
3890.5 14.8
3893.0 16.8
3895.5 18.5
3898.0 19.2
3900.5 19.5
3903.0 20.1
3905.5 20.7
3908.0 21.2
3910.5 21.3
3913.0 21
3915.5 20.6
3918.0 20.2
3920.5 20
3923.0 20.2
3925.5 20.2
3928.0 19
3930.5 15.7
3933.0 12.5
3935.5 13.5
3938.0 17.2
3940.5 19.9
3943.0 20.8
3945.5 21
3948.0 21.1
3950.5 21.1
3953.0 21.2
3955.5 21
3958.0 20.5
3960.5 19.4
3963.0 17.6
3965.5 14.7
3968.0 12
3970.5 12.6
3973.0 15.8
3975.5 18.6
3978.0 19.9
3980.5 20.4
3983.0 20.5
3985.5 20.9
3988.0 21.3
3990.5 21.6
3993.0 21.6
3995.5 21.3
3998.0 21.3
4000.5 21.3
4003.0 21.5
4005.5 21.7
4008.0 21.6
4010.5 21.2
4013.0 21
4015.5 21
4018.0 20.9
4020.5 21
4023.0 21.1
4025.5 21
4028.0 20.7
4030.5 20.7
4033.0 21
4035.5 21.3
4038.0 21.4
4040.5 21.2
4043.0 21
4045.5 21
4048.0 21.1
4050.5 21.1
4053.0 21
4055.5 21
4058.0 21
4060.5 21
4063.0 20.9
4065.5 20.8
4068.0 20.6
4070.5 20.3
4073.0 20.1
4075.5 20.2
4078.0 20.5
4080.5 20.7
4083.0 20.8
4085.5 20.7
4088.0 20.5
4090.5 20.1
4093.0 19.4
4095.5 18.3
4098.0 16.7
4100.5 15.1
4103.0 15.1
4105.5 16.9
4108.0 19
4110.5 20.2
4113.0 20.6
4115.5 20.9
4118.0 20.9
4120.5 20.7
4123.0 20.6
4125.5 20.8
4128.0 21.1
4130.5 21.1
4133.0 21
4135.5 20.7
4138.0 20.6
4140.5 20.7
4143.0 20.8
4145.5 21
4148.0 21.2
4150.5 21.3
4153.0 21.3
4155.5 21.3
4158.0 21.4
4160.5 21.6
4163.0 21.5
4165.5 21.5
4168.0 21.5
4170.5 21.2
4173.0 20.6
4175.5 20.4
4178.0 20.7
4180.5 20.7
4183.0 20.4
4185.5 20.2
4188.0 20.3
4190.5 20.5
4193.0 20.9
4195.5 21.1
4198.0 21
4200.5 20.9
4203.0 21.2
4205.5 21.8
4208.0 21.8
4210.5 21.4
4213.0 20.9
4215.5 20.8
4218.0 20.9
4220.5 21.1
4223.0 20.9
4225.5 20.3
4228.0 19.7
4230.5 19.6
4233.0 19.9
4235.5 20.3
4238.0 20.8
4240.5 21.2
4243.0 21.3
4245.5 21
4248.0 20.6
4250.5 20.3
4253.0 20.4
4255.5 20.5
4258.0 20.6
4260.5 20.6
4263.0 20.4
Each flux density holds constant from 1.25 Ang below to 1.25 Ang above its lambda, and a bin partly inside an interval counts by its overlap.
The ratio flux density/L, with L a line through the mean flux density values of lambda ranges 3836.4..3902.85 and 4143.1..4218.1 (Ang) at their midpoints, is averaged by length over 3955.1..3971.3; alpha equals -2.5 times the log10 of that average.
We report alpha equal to 0.176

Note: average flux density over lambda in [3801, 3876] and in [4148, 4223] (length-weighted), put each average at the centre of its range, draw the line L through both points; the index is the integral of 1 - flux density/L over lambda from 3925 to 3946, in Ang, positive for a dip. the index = 2.4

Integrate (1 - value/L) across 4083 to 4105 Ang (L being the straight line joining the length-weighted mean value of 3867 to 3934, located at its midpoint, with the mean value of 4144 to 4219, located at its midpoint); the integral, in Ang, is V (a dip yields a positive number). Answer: 2.2 Ang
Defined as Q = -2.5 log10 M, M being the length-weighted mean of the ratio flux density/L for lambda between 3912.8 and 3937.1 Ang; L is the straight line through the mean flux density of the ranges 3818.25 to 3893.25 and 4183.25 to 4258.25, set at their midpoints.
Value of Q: 0.06 mag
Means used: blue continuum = 18.7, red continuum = 20.7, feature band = 18.2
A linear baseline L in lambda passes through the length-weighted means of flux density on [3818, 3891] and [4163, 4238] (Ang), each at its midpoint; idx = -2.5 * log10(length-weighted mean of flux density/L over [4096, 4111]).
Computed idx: 0.18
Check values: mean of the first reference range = 18.8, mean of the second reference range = 20.8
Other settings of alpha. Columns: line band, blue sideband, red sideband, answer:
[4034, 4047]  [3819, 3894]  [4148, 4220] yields -0.06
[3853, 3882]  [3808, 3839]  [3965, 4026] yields -0.10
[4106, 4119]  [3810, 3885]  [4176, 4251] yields 0.01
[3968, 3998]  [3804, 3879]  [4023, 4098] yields 0.05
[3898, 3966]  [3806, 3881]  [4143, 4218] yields 0.03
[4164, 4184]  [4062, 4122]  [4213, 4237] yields -0.04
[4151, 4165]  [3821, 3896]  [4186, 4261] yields -0.05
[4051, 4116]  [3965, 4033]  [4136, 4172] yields 0.05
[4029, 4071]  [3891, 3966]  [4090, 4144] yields -0.08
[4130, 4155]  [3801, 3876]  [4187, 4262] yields -0.03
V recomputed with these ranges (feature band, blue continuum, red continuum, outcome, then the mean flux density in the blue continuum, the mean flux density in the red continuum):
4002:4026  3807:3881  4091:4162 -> -1.7 Ang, 19.4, 20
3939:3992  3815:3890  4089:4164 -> 0.7 Ang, 18.9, 20.1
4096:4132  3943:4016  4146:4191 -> 2.4 Ang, 19.8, 21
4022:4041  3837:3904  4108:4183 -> -0.8 Ang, 19.1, 20.9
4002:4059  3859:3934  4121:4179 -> -2.7 Ang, 19.2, 21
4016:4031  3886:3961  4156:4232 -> -0.9 Ang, 19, 20.9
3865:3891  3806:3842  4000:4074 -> 0.3 Ang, 18.3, 21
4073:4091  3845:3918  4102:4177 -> -0.1 Ang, 19.6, 20.6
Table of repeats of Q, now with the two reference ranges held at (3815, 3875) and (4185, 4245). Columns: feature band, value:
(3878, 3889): 0.12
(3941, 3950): -0.07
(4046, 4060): -0.05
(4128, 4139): -0.02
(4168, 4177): -0.01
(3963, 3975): 0.34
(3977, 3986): -0.03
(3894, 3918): -0.04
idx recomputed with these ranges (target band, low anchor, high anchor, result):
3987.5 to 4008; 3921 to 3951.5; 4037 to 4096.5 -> -0.103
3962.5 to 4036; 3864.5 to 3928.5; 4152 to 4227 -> 0.004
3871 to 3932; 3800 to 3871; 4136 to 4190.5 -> 0.027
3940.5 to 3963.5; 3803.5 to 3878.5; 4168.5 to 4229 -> -0.034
